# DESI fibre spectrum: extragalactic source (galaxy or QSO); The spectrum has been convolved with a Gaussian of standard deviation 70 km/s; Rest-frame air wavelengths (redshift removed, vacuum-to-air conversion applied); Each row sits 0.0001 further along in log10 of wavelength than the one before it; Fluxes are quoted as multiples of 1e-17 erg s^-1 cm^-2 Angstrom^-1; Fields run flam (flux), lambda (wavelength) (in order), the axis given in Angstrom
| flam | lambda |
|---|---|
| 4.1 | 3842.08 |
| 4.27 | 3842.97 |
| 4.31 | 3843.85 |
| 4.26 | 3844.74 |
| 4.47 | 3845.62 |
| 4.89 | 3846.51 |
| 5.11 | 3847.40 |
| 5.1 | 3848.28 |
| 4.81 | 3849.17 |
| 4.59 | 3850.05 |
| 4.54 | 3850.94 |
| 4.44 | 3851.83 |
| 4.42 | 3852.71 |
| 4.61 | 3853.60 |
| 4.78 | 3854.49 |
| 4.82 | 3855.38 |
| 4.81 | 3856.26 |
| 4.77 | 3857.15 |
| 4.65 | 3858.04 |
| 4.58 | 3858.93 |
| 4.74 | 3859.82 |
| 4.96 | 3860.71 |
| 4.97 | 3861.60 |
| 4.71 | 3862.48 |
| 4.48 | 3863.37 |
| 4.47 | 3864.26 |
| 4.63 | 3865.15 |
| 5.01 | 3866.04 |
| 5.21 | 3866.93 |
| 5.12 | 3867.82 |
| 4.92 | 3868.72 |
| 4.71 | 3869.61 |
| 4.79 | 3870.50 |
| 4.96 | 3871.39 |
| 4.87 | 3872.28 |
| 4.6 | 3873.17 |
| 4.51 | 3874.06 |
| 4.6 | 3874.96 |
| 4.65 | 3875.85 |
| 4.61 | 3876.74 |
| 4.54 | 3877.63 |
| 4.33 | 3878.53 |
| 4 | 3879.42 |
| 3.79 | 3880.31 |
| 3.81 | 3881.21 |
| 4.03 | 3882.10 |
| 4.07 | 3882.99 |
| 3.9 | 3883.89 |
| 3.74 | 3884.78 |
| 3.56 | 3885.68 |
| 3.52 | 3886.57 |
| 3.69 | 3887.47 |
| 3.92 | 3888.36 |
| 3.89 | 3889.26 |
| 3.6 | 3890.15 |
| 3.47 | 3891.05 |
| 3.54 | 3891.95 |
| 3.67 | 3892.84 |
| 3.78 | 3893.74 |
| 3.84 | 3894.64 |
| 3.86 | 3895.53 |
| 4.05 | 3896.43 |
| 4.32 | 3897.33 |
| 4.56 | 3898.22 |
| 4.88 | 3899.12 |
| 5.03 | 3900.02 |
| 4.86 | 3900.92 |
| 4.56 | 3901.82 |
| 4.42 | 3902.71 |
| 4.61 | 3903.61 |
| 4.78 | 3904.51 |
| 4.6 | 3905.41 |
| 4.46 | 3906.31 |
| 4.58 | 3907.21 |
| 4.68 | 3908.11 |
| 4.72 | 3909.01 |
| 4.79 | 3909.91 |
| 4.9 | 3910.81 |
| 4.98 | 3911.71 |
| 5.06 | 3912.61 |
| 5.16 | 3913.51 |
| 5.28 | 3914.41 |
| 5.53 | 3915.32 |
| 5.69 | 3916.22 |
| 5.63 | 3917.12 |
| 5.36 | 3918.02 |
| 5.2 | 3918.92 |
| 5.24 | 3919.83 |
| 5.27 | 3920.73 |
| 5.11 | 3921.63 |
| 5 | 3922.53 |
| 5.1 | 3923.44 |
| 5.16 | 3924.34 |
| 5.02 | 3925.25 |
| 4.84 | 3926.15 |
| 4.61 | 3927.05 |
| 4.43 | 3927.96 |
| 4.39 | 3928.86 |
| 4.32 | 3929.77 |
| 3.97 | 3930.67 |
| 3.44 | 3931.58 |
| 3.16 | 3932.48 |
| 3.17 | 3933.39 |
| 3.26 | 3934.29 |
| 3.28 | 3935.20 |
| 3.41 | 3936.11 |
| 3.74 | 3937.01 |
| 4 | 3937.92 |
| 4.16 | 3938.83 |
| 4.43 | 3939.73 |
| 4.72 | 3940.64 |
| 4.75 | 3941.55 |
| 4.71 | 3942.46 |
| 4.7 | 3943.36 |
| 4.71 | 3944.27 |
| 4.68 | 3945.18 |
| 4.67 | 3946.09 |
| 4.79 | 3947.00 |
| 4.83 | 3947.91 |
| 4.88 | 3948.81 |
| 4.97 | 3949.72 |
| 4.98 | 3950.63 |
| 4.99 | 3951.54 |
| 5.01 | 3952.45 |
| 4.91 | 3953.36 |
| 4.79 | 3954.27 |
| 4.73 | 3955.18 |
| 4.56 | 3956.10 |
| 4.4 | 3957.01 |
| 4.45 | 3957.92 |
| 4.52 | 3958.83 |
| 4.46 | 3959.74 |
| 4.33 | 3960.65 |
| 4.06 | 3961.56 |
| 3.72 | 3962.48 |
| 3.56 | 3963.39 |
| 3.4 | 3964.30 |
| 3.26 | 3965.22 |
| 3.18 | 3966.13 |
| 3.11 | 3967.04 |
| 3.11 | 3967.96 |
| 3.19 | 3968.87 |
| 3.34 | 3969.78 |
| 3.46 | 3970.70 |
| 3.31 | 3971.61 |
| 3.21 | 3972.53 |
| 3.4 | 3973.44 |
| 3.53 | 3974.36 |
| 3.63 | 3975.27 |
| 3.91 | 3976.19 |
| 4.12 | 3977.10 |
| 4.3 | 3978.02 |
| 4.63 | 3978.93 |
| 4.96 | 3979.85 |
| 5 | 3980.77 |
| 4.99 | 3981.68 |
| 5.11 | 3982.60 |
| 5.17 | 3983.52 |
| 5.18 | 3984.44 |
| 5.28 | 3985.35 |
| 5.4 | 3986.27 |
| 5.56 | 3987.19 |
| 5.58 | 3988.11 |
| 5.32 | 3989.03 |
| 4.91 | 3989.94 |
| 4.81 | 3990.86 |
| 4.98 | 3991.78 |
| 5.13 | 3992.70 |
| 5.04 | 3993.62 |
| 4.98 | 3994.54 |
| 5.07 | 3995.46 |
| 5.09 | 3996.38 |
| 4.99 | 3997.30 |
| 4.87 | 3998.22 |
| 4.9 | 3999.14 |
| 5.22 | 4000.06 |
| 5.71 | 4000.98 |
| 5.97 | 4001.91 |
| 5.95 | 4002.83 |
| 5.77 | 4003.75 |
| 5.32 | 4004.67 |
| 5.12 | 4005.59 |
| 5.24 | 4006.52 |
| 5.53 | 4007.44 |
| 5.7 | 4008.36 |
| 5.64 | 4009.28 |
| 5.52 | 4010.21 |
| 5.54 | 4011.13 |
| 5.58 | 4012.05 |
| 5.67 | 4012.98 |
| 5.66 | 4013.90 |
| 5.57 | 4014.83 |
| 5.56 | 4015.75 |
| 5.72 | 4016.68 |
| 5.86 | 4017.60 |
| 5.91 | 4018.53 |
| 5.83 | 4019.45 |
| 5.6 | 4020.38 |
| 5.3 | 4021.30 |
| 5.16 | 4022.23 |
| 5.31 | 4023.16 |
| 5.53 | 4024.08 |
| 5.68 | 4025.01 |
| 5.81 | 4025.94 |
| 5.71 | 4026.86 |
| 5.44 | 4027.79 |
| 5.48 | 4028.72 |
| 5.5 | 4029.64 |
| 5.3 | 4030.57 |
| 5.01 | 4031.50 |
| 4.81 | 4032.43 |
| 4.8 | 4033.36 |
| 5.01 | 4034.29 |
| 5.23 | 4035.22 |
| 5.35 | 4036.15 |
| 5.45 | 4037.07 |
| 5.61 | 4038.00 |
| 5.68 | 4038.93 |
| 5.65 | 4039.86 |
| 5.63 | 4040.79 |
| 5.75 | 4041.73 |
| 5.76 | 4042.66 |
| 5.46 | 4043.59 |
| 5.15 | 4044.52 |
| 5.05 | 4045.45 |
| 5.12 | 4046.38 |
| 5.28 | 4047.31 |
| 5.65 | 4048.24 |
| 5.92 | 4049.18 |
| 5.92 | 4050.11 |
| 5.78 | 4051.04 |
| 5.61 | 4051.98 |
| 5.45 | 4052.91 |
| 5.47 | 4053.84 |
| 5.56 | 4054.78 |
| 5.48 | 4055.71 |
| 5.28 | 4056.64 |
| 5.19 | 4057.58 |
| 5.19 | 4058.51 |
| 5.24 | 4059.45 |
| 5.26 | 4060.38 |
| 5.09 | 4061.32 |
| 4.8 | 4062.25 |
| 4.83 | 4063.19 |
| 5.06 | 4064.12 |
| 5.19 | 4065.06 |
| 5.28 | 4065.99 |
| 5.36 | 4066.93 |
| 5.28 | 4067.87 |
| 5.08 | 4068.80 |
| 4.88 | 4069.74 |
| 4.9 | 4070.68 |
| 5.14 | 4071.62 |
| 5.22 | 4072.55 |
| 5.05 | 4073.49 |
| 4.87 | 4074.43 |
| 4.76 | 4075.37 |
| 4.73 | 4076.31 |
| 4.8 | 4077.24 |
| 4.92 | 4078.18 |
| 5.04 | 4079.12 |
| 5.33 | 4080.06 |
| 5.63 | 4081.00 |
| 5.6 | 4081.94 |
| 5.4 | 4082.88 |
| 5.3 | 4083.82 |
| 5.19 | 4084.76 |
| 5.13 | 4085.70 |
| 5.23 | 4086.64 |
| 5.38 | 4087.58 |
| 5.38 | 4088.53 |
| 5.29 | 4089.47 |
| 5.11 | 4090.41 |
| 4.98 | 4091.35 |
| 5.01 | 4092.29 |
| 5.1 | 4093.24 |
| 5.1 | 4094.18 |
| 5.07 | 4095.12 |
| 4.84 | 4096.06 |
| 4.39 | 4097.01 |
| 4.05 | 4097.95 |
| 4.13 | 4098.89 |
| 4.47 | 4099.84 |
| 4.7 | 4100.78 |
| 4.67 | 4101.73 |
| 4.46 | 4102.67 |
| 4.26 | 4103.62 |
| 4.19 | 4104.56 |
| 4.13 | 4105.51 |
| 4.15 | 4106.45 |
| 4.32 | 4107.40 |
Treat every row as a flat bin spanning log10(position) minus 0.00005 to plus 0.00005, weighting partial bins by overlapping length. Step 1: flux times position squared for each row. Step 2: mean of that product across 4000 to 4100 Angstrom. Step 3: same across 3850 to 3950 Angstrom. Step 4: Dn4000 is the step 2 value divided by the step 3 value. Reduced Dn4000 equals 1.3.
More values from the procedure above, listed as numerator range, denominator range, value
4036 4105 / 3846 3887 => 1.25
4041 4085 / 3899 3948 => 1.22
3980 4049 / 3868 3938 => 1.29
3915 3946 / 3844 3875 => 0.99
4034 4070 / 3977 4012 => 1.06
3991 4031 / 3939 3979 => 1.34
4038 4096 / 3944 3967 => 1.26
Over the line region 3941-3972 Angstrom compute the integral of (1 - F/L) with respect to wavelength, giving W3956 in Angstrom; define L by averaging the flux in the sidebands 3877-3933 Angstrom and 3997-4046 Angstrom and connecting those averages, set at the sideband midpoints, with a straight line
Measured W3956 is 4.0 Angstrom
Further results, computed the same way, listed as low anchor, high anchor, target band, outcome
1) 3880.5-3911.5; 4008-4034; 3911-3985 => 4.9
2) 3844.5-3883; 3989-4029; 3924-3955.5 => 4.0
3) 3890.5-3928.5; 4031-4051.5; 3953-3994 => 5.9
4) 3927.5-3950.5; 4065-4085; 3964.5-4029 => -4.6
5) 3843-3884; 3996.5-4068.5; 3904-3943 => 2.3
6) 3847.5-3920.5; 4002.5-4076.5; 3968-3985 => 3.2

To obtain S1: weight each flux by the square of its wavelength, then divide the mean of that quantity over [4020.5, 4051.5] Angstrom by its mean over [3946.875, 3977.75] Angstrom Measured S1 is 1.4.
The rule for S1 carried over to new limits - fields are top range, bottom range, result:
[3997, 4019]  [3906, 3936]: 1.24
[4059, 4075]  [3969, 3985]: 1.27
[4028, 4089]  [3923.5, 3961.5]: 1.26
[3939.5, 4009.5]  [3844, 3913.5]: 1.09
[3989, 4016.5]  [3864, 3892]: 1.33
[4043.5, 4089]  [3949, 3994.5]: 1.25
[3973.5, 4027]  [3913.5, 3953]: 1.17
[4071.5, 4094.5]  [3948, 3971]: 1.32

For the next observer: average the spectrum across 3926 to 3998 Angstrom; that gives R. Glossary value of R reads 4.37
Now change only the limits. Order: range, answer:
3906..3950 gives 4.63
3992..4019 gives 5.44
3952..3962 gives 4.57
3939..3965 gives 4.54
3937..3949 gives 4.58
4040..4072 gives 5.33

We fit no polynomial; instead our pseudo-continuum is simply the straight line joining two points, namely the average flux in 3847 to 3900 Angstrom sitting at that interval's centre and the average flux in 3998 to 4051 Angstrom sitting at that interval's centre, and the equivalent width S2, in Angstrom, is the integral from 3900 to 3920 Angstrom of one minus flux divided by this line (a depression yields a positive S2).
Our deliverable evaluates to -1.2 Angstrom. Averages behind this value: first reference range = 4.41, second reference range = 5.49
